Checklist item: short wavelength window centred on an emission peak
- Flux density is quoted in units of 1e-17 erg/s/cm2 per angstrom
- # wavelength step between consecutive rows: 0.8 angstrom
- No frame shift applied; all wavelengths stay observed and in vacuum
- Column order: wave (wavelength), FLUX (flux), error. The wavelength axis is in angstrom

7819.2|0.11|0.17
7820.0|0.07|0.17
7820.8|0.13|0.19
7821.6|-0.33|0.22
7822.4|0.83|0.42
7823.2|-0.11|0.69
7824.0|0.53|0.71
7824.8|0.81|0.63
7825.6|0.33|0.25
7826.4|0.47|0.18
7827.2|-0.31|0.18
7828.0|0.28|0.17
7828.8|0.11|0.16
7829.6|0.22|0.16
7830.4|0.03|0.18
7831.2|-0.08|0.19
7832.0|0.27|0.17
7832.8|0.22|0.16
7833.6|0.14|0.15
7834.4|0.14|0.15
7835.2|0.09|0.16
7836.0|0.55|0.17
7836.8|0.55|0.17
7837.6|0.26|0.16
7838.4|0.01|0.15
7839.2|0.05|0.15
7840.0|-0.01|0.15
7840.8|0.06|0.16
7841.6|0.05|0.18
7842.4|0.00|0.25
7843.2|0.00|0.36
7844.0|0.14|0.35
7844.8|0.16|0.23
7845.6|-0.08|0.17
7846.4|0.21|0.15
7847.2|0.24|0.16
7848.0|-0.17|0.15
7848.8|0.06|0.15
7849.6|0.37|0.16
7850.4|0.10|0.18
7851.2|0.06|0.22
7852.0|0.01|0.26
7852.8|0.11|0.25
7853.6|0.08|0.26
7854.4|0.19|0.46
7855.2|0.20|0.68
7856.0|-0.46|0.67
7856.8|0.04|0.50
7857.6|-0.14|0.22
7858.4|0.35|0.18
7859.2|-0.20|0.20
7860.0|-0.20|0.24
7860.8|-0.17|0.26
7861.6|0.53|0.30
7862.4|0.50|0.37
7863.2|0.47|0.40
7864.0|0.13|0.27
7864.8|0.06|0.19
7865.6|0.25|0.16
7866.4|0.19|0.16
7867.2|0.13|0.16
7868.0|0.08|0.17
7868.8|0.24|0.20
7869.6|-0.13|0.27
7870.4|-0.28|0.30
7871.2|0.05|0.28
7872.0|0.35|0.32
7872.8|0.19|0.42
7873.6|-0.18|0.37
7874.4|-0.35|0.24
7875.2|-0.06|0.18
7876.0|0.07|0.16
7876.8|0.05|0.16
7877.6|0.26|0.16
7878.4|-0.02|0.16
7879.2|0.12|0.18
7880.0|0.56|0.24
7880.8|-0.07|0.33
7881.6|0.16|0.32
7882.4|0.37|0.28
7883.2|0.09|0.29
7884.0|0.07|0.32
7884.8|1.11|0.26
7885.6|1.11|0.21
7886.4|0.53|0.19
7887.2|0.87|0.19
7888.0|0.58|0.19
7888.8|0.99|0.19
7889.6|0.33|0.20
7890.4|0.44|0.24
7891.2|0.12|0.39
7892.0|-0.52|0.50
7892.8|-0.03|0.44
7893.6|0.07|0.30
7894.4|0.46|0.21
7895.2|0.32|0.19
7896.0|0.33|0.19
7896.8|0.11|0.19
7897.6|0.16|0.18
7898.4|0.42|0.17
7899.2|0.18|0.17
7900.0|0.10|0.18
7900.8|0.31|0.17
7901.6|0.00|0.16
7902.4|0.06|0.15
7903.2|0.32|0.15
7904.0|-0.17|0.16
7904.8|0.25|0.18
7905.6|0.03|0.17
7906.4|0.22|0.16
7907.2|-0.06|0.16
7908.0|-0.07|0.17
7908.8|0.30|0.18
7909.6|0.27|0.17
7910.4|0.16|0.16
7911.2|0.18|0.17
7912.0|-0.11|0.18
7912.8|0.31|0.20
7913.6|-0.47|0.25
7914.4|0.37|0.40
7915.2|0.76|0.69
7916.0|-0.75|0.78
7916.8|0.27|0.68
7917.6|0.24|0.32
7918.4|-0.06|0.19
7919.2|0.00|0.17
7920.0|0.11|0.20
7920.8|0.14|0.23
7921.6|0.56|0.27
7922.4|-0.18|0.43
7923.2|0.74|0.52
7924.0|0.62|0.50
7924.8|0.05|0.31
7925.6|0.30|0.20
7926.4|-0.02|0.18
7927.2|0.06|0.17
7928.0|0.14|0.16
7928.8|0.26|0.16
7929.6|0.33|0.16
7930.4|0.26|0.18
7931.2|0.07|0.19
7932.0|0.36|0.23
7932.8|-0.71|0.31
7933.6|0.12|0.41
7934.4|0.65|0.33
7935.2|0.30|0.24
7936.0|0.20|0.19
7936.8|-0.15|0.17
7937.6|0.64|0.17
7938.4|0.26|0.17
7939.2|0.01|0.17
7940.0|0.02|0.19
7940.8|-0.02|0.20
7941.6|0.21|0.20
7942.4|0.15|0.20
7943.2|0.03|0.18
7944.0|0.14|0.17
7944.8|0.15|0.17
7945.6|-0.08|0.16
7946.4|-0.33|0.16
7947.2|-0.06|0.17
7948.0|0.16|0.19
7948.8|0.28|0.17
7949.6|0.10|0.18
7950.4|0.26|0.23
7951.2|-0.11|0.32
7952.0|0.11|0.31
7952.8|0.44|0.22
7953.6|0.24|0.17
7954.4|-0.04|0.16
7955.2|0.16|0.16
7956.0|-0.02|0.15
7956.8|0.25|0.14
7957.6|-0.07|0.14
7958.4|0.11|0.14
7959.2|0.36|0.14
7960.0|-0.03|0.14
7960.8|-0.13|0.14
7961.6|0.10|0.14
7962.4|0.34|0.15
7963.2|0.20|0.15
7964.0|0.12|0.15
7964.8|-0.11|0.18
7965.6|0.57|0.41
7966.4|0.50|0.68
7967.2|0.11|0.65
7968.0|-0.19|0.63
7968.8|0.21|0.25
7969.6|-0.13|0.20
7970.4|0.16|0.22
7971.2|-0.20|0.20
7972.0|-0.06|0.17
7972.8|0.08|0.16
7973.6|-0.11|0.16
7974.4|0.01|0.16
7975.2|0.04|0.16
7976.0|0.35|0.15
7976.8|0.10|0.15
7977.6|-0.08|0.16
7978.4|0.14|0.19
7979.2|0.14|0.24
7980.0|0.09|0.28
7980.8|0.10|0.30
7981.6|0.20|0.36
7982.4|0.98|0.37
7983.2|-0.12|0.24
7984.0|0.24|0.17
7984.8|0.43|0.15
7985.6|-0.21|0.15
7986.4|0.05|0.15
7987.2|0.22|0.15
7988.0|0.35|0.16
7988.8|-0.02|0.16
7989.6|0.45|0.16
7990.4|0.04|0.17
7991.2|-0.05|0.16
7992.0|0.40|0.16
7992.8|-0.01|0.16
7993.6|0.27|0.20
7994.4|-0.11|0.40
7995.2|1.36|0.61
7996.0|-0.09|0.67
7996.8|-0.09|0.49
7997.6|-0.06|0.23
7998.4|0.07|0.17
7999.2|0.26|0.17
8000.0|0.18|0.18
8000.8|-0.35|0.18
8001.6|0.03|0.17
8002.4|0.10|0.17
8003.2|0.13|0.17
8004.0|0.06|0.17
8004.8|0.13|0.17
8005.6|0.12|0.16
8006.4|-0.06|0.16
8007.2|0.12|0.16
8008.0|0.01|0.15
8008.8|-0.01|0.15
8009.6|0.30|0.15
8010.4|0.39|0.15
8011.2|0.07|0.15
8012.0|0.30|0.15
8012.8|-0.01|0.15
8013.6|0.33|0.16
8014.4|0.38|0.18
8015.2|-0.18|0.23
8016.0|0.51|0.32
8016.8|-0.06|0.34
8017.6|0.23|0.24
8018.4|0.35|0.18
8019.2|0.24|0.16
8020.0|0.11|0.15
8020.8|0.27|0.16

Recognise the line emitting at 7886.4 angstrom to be H-gamma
